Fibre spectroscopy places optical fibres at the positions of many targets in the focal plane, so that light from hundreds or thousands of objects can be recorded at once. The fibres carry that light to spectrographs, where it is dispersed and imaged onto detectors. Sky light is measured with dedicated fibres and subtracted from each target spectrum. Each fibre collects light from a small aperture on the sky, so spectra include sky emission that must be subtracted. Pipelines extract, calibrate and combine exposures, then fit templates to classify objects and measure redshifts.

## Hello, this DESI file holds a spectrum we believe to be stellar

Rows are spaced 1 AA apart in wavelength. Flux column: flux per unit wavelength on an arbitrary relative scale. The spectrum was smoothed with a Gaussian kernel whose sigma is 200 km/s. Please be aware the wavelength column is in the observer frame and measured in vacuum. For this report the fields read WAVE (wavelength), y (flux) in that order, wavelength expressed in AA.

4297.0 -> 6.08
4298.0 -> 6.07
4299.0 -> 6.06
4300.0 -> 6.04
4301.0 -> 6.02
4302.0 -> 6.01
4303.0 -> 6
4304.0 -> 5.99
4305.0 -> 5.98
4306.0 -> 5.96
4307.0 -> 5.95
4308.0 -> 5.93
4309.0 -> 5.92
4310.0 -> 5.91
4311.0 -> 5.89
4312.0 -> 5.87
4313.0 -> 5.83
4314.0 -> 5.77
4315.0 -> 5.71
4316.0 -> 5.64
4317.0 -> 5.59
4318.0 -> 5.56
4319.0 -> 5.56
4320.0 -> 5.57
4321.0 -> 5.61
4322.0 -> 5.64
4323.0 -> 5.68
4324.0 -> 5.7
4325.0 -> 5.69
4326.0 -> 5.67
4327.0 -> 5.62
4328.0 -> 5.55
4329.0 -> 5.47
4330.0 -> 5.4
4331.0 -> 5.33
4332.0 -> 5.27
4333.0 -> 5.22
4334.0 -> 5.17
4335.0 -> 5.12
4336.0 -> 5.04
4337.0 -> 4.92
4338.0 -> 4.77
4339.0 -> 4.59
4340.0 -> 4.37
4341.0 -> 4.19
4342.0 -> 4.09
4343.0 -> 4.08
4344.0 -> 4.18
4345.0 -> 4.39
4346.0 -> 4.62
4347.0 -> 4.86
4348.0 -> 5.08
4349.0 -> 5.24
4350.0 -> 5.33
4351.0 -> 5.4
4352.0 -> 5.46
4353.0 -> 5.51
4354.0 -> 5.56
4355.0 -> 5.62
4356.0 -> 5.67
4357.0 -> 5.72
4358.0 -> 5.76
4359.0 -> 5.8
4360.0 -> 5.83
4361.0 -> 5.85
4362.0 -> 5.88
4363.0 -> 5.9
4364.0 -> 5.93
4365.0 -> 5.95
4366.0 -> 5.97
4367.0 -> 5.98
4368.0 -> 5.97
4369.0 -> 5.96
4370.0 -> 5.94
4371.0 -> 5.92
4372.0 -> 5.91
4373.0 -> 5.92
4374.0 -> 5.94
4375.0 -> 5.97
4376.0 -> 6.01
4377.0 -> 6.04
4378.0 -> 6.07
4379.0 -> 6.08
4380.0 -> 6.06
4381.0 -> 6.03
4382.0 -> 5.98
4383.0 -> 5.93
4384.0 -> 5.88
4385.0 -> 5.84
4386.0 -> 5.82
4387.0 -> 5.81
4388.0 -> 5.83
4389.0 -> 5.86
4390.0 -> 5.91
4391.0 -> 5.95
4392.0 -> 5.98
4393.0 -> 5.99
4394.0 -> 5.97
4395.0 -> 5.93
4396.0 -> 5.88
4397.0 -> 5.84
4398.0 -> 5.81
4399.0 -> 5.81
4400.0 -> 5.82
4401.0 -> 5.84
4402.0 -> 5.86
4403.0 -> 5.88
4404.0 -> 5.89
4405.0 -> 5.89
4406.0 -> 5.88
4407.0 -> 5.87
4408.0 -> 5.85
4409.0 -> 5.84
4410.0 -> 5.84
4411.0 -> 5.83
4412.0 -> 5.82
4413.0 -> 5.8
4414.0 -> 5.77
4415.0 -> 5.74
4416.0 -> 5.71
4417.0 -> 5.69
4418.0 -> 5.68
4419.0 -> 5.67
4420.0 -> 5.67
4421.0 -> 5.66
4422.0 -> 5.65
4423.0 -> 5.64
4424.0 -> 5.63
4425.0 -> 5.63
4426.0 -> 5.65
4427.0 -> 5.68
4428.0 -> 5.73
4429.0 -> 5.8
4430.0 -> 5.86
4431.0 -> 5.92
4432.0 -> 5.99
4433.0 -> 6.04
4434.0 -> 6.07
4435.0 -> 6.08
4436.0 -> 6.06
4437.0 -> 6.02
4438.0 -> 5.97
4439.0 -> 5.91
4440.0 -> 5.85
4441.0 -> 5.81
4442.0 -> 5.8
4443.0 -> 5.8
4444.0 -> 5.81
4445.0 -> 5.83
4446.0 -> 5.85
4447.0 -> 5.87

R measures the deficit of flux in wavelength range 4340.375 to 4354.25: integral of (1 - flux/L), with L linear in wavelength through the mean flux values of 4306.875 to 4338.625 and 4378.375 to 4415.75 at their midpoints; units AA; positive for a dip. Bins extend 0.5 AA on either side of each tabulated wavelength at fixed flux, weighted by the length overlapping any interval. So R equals 2.0 AA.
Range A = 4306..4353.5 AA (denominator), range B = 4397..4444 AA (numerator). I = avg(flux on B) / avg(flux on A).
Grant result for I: 1.10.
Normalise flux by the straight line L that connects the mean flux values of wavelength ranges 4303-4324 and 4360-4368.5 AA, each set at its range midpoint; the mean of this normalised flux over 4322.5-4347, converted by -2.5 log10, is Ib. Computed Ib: 0.17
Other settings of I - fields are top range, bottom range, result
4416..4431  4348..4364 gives 1.01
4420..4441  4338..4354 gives 1.22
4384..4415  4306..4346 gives 1.10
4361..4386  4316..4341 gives 1.12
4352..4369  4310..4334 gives 1.04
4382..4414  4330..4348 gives 1.24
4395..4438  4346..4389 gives 1.01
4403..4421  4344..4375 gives 1.03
